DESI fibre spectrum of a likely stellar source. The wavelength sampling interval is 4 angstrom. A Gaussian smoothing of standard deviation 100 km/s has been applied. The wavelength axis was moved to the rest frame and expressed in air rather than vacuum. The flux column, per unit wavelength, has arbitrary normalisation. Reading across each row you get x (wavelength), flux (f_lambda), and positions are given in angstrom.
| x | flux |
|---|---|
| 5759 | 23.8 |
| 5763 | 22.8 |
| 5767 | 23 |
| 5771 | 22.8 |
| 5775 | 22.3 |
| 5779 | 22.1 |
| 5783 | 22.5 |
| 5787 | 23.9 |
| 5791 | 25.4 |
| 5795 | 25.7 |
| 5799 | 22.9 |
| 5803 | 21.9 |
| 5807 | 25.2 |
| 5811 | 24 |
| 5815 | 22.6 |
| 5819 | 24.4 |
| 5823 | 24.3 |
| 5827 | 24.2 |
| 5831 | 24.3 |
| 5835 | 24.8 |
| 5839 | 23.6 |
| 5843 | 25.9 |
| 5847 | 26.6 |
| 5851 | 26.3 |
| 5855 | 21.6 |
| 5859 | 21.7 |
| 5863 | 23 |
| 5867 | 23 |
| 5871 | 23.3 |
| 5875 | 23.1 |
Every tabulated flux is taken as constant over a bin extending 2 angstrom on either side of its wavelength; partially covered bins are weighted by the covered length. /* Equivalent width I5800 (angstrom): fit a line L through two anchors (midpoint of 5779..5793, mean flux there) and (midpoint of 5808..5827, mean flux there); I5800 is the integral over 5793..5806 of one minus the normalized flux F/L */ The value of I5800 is 0.1 angstrom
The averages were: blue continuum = 23.7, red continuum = 23.9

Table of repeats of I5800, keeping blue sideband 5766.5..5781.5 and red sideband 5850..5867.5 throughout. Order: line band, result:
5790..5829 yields -2.3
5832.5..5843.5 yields -0.8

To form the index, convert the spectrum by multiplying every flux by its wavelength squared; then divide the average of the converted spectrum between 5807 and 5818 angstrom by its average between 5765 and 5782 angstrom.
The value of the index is 1.1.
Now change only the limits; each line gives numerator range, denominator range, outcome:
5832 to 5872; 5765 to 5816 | 1.05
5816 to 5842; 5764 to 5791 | 1.08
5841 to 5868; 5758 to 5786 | 1.09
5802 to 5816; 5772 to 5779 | 1.07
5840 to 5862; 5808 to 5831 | 1.02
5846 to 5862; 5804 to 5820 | 1.01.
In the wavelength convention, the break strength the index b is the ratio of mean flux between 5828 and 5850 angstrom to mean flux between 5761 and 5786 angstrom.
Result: 1.11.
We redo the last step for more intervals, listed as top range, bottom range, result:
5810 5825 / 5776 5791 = 1.03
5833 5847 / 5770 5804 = 1.07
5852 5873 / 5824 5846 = 0.92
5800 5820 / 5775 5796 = 0.99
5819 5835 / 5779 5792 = 1.03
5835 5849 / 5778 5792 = 1.08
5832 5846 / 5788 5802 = 1.02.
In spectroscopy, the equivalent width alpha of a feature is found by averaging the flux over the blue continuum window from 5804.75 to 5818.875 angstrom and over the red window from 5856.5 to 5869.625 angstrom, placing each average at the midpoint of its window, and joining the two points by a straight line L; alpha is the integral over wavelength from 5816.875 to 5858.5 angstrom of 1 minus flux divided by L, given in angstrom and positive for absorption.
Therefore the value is -2.2 angstrom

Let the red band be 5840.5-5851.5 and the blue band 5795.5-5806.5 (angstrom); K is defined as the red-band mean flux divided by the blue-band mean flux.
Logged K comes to 1.13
